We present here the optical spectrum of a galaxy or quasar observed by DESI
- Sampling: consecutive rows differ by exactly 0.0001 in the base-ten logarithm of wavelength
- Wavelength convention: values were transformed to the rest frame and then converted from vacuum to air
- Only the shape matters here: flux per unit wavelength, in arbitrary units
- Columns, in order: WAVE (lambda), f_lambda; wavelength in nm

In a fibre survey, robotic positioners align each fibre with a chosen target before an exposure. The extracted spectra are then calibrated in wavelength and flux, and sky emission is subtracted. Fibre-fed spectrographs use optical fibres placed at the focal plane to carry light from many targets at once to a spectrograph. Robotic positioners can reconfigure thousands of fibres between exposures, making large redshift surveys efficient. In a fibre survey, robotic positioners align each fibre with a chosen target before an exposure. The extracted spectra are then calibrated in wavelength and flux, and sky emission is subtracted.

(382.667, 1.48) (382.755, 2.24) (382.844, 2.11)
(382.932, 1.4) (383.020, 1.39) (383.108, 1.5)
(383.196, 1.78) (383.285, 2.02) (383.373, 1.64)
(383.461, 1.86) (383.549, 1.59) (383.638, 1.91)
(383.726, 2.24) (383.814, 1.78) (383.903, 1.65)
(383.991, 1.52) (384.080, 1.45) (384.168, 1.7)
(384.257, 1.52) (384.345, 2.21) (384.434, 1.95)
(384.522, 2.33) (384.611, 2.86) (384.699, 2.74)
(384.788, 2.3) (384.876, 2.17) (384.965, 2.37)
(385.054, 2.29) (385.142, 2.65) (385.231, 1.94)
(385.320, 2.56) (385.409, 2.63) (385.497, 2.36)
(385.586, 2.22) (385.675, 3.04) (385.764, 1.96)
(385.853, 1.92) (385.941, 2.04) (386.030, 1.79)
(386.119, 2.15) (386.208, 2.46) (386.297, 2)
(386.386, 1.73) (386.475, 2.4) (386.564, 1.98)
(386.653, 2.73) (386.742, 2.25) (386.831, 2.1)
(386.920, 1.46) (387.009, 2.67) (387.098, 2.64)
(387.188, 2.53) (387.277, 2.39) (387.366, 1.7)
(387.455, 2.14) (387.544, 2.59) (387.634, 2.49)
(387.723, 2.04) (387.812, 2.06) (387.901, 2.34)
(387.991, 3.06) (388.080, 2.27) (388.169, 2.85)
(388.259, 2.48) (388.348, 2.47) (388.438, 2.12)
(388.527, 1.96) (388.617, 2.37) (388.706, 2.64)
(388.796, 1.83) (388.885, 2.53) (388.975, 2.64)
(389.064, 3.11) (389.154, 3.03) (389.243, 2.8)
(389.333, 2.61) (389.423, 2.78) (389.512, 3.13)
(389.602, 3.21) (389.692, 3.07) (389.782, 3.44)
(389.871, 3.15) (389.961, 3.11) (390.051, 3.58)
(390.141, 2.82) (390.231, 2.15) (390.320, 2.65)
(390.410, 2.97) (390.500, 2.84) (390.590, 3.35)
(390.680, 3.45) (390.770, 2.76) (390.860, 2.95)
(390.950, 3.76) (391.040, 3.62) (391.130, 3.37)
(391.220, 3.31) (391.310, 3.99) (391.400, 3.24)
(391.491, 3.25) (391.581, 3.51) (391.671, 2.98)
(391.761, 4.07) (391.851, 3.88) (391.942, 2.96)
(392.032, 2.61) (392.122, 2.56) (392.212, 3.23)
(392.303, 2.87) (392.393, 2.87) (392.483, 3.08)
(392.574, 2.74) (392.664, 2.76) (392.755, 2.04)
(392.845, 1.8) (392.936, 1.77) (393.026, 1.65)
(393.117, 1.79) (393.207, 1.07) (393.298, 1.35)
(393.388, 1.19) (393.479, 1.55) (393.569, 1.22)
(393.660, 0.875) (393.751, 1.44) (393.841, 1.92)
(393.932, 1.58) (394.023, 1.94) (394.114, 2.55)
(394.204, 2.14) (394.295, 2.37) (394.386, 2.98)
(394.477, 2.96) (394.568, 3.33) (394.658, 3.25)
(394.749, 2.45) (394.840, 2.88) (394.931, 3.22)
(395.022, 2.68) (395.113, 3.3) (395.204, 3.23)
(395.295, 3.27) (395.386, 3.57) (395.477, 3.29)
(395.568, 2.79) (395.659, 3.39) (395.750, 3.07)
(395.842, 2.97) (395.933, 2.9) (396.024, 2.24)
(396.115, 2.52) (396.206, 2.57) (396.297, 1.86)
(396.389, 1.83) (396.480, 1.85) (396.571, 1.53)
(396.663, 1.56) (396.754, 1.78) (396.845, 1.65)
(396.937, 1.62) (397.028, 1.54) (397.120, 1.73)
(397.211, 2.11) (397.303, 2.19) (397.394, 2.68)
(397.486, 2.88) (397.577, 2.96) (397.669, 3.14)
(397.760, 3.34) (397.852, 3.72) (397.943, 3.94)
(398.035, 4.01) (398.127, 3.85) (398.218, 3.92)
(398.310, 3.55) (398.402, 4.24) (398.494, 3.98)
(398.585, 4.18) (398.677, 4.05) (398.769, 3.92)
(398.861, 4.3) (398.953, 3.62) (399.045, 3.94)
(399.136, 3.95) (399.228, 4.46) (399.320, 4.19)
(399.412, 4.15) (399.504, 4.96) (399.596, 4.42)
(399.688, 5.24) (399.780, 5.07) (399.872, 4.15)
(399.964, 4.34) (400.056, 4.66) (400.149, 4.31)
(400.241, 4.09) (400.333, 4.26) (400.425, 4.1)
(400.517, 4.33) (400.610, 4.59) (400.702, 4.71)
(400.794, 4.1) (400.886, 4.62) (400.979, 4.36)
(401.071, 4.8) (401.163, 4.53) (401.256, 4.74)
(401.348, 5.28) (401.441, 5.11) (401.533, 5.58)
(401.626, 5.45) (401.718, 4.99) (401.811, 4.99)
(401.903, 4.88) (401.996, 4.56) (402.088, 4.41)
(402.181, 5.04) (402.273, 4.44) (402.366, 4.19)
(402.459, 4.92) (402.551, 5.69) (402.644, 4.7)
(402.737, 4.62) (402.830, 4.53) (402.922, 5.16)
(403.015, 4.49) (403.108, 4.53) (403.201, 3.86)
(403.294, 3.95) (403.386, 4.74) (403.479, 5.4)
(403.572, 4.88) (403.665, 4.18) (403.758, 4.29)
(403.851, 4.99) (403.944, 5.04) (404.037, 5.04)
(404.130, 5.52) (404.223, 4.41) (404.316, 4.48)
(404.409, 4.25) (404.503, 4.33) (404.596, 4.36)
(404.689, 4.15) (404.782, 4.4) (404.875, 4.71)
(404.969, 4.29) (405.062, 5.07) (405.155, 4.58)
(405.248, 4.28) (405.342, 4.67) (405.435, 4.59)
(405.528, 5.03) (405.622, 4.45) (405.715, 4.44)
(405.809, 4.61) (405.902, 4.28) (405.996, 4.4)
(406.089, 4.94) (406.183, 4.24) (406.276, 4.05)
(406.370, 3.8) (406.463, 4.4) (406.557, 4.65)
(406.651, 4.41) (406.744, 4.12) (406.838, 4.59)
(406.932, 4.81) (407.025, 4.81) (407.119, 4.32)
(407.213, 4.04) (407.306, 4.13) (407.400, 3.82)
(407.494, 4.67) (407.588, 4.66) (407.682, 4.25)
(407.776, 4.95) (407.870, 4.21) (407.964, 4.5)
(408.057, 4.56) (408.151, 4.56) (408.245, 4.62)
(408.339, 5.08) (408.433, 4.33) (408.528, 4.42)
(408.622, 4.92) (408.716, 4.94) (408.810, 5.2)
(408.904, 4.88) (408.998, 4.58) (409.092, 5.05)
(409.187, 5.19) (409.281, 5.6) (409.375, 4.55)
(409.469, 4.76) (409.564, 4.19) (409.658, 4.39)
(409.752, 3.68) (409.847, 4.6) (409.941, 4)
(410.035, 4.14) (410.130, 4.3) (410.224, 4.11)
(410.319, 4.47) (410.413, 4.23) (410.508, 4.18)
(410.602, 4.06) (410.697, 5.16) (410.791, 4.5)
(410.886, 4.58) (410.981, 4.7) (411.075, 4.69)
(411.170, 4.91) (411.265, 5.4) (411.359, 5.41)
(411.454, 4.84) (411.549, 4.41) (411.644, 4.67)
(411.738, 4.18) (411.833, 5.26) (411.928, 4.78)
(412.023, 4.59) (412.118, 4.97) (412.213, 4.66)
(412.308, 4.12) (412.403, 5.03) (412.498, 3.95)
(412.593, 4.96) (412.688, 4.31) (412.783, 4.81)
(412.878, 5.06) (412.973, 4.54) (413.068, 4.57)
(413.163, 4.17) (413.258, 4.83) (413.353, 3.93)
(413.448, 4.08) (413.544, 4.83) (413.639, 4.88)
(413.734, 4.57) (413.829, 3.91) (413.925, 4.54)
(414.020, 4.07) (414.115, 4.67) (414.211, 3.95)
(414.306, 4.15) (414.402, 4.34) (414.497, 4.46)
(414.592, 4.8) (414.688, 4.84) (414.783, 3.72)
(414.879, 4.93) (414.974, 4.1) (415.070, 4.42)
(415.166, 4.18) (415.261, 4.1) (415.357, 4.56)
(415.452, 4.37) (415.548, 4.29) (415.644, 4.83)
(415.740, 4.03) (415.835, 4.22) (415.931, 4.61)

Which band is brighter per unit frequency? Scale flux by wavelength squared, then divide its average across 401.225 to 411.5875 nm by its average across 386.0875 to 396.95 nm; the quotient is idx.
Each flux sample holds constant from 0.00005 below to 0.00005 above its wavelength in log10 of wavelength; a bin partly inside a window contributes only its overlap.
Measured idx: 1.94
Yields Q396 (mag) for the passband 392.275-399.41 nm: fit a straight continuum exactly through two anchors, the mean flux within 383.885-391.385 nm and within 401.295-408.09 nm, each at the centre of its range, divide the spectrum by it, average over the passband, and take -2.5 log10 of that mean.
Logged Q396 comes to 0.29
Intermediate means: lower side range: 2.52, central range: 2.72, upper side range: 4.6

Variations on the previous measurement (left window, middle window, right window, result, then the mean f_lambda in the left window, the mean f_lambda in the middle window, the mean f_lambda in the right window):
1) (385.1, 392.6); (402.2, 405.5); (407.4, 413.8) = -0.16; 2.69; 4.63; 4.61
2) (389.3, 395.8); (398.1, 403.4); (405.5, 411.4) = -0.22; 2.76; 4.5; 4.55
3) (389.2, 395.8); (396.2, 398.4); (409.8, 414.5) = 0.22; 2.76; 2.61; 4.53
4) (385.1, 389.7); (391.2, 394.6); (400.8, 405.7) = 0.28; 2.4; 2.45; 4.7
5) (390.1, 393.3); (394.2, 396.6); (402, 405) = 0.22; 2.85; 2.78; 4.63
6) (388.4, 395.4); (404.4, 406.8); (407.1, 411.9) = -0.07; 2.7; 4.44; 4.59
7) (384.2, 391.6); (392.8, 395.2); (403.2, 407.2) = 0.47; 2.59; 2.15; 4.53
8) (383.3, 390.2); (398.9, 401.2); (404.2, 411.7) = -0.18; 2.35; 4.4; 4.54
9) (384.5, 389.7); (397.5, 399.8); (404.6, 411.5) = -0.12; 2.4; 4.02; 4.55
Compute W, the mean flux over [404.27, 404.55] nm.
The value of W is 4.34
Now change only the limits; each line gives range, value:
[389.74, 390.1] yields 3.32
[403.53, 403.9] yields 4.58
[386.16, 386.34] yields 2.23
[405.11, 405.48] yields 4.53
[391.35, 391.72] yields 3.26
